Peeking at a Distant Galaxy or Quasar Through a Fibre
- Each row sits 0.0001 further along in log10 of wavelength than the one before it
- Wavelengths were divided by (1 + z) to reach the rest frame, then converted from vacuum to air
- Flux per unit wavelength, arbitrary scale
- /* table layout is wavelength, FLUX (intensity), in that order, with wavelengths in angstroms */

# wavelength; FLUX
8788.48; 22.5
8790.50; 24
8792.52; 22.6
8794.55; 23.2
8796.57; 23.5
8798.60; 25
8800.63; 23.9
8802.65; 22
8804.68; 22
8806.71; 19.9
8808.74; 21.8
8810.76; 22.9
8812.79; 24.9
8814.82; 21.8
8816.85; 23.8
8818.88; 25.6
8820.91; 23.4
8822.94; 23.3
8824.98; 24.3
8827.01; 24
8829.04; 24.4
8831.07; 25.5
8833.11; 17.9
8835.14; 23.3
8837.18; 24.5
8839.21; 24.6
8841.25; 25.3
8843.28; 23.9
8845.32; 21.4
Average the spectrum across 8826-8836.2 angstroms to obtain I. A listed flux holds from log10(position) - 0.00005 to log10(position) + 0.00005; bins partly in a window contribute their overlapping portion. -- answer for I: 23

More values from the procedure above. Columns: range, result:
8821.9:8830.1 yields 24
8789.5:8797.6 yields 23.3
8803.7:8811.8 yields 21.7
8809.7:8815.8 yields 23.2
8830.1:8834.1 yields 21.6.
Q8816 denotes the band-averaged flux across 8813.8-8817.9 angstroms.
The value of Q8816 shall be 22.8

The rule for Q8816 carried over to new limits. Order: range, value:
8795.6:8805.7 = 23.3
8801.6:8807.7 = 21.3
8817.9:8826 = 24.1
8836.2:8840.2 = 24.6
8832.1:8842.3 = 23.1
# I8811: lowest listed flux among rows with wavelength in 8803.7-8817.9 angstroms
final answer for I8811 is 19.9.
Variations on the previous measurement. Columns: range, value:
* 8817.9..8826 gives 23.3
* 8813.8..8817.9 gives 21.8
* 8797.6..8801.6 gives 23.9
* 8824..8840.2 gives 17.9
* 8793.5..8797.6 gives 23.2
